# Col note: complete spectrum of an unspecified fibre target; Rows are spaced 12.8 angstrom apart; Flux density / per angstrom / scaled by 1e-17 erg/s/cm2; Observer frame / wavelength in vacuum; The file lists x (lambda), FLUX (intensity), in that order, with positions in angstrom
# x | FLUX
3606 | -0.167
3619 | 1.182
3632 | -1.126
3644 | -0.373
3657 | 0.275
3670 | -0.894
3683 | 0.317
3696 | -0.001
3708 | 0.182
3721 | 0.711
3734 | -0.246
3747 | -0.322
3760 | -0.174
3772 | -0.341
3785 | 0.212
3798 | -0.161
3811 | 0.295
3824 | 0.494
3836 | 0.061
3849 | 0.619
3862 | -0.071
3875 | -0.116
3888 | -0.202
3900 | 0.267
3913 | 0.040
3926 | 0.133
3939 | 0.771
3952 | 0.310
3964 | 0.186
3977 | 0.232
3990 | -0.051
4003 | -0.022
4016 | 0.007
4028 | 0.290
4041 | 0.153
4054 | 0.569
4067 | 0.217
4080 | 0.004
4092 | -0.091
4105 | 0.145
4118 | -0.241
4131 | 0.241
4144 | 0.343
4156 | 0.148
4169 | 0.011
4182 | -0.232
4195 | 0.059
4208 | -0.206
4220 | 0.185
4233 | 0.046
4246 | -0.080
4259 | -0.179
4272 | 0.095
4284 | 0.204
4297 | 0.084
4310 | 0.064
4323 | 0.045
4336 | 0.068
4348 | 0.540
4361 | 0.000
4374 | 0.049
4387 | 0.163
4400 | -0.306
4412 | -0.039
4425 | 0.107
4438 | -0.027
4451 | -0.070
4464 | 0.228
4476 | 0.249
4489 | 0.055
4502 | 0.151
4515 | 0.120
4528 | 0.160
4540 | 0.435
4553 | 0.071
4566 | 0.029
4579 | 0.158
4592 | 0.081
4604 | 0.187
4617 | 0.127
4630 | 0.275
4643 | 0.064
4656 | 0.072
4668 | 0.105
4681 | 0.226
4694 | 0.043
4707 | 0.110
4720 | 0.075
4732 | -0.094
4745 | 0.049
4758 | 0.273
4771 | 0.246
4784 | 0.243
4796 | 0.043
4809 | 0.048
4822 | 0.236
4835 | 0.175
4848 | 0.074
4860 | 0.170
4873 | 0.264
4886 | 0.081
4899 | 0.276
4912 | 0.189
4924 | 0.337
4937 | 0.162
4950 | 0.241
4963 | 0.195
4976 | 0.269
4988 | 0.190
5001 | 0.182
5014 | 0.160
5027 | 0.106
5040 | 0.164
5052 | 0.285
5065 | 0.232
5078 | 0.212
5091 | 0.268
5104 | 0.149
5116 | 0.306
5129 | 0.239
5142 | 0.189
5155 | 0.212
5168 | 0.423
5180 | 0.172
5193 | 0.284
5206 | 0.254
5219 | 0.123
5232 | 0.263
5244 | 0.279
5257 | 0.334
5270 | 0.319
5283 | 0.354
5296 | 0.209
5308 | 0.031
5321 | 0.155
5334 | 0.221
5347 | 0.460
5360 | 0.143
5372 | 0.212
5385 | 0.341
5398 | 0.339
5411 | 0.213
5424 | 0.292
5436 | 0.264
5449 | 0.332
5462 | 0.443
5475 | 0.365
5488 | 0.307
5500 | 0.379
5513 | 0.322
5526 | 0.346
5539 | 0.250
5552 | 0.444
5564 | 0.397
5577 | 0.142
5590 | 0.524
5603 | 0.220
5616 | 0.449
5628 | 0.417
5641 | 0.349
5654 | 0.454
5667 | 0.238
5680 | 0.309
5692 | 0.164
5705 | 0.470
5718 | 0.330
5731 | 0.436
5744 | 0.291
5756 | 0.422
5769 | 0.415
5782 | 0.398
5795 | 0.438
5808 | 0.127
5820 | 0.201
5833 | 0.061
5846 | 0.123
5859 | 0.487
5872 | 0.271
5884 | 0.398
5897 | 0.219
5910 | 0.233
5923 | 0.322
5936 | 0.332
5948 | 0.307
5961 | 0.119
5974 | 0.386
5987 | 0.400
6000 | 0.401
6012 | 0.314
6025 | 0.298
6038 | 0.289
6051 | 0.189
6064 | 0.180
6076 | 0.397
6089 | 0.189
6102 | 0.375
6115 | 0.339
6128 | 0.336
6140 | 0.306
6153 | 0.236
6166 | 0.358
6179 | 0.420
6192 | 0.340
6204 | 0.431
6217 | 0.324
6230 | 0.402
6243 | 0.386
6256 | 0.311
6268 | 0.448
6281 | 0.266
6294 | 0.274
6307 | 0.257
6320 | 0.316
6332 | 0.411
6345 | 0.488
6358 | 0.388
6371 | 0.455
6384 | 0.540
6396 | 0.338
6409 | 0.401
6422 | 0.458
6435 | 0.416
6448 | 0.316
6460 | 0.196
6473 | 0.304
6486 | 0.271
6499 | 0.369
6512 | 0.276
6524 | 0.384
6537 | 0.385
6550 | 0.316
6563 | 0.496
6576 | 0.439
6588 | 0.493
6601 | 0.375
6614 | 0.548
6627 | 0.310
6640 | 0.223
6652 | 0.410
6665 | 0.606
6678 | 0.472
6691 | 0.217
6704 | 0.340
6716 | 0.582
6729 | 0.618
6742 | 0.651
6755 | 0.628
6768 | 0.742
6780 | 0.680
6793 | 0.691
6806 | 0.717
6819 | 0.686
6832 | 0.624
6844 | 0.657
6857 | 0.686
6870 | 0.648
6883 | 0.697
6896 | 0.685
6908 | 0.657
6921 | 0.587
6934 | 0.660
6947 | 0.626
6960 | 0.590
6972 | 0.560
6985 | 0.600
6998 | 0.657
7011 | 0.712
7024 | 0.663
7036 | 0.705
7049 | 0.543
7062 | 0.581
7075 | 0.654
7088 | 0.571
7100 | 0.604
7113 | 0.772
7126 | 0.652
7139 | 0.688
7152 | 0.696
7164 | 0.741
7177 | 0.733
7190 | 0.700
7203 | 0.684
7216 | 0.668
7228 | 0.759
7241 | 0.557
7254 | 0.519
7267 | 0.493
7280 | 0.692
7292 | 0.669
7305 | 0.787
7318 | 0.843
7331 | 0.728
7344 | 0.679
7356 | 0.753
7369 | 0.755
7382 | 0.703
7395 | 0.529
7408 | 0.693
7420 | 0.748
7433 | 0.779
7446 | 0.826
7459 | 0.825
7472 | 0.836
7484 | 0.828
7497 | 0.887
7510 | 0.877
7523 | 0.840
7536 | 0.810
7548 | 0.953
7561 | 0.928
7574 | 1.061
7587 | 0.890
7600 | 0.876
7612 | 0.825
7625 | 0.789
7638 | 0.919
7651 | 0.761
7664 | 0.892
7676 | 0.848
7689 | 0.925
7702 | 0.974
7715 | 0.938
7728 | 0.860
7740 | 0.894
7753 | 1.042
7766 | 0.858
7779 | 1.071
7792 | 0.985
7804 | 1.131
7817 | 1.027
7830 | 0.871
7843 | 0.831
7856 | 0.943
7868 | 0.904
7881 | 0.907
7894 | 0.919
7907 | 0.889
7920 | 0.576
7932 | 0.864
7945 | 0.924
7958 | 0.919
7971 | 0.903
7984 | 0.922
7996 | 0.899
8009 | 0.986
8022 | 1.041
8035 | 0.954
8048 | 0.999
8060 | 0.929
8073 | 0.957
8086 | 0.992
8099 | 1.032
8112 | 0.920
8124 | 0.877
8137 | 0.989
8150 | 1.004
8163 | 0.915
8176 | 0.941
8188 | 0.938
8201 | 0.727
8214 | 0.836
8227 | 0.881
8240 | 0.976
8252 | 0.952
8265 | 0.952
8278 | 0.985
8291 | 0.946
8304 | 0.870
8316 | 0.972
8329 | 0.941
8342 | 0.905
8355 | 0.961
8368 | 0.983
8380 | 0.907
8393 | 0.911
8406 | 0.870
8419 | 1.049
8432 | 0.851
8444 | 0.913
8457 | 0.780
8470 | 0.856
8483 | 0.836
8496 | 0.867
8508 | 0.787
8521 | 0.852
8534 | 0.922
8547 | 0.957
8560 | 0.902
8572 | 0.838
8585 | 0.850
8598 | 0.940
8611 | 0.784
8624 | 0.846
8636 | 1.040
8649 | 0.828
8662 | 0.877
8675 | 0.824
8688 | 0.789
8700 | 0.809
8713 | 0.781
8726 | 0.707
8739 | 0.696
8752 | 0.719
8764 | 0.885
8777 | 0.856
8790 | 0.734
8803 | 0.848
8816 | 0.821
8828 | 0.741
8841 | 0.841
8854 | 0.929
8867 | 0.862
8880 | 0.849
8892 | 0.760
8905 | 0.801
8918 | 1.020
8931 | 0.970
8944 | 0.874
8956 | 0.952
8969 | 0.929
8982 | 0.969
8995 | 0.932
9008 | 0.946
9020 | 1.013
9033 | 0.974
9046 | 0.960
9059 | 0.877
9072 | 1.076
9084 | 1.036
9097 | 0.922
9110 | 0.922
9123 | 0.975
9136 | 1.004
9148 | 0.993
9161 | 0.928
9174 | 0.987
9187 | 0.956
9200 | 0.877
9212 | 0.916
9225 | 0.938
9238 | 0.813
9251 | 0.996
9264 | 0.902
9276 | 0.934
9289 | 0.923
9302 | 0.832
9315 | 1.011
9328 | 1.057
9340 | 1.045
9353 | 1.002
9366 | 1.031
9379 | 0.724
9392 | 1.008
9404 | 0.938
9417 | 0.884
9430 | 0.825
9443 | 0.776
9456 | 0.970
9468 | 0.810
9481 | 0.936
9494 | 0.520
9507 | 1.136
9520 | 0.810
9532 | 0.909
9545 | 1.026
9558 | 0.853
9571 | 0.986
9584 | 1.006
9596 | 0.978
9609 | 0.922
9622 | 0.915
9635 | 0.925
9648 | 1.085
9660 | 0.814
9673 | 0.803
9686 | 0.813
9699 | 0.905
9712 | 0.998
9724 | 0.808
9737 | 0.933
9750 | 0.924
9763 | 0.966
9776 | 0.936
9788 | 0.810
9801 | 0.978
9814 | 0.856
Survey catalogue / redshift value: 0.687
